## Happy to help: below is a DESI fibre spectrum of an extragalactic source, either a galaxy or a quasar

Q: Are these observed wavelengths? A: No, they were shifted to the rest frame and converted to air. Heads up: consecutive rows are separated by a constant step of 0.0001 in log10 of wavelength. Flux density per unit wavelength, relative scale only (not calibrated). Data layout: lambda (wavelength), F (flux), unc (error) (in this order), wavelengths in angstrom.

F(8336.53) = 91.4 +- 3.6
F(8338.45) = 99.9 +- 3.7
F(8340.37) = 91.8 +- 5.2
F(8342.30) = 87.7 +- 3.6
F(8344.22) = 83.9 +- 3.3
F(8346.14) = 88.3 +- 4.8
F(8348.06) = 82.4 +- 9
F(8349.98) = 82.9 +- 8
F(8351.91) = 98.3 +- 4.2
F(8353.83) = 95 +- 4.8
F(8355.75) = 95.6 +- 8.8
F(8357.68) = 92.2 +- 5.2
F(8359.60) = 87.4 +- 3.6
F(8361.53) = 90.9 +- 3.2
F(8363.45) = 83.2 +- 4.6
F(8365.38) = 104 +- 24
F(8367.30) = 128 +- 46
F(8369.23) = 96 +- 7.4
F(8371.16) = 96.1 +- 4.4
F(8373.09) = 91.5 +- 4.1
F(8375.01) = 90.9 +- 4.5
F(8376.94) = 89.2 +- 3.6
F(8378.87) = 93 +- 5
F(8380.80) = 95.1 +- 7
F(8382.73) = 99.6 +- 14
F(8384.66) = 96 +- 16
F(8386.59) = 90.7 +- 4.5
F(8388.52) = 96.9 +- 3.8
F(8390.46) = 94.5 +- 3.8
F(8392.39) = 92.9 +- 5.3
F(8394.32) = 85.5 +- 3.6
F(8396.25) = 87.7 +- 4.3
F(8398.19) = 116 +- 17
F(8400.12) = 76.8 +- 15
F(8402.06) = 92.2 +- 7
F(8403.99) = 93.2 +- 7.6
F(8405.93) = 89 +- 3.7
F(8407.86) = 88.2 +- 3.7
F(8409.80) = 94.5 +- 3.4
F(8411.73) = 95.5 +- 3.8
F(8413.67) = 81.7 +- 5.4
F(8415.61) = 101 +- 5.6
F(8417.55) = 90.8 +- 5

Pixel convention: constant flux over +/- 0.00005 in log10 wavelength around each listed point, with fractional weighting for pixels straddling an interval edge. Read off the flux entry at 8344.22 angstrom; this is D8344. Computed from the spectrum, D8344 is 83.9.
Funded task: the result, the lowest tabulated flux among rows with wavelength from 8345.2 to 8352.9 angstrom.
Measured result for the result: 82.4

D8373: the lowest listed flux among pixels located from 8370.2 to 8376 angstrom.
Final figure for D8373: 90.9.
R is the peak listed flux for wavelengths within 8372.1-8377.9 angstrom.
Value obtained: 91.5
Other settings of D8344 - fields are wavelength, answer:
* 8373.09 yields 91.5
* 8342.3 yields 87.7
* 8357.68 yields 92.2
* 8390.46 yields 94.5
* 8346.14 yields 88.3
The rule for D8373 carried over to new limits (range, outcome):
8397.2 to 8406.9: 76.8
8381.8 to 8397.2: 85.5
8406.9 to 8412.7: 88.2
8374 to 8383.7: 89.2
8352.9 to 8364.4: 83.2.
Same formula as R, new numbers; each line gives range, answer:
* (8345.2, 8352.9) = 98.3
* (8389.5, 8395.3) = 94.5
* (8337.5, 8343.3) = 99.9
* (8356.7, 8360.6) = 92.2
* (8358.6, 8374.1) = 128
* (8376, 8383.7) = 99.6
